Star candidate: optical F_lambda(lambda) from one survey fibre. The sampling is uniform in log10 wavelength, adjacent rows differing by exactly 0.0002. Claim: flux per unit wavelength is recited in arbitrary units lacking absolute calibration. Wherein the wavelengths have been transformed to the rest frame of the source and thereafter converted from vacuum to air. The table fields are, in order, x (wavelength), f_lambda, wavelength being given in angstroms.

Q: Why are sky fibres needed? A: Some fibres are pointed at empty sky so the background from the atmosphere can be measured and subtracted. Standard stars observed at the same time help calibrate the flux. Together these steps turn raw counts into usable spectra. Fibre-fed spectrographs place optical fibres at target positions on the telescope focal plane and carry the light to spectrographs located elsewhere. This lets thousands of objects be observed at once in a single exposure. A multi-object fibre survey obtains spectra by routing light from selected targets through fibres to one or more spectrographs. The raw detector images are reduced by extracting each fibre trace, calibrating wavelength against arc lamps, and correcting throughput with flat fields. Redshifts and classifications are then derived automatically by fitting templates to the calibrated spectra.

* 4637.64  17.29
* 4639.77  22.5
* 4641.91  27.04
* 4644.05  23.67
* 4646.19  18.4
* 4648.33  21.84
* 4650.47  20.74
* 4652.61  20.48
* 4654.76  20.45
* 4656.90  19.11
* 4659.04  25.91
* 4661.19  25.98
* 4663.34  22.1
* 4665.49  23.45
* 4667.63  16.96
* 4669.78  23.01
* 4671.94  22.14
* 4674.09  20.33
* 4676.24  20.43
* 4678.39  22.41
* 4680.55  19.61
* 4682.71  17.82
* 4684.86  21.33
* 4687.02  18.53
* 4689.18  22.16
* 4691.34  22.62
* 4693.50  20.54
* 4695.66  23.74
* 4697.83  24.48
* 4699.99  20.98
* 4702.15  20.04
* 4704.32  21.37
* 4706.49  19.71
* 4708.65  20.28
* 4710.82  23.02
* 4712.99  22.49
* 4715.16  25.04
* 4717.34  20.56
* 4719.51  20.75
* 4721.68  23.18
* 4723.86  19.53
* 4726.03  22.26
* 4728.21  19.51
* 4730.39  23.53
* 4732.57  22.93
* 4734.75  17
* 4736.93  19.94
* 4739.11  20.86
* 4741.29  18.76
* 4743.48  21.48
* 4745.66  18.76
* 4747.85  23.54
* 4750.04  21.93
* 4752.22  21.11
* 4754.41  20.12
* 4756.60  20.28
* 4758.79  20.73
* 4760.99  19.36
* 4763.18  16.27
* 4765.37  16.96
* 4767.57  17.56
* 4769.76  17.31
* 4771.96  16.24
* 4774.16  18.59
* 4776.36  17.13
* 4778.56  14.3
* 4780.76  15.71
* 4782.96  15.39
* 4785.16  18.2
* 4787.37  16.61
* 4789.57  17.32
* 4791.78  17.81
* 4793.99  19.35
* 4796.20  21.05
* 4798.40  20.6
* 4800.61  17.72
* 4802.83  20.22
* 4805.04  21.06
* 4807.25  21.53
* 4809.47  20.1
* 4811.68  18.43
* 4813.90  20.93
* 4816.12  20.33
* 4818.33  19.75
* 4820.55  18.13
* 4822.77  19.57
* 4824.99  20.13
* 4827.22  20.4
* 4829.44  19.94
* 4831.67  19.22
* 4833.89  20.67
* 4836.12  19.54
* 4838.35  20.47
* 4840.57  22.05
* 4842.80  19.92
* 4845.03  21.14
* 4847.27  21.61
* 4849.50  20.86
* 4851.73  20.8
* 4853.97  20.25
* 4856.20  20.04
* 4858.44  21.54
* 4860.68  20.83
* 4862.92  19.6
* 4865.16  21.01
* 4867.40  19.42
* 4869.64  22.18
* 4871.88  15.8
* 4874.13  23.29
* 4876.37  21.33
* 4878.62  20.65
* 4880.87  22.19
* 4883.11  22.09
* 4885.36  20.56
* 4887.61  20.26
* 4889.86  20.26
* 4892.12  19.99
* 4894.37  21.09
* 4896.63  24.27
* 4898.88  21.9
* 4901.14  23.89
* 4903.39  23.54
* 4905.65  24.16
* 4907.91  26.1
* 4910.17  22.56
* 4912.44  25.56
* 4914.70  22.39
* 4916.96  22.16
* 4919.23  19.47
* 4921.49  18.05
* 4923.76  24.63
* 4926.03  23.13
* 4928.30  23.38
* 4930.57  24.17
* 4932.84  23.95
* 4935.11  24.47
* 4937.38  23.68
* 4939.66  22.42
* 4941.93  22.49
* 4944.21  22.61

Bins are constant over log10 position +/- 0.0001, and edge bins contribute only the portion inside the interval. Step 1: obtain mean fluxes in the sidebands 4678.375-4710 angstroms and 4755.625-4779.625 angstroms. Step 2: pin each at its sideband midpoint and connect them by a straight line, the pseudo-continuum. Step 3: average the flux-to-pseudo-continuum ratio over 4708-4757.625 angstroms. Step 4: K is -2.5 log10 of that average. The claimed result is -0.10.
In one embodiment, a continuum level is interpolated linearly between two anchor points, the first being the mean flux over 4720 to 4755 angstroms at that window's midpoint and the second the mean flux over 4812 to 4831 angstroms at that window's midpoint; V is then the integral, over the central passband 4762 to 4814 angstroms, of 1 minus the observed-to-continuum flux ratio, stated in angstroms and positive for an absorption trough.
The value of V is 5.4 angstroms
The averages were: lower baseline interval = 20.9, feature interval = 18.1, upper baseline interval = 19.8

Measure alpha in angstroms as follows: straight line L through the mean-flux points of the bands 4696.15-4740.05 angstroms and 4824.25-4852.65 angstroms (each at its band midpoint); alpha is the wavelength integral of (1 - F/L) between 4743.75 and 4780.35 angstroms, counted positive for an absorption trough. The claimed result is 4.0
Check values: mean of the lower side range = 21.4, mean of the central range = 18.8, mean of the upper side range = 20.5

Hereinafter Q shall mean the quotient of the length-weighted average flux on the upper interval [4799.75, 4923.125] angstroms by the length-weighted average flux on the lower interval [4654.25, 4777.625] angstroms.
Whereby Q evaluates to 1.01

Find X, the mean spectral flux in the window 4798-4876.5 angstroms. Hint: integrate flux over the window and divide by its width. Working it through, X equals 20.3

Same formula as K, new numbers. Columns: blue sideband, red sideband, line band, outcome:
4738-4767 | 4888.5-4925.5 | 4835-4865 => 0.046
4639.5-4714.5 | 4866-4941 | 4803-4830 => 0.100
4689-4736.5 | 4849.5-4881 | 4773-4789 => 0.263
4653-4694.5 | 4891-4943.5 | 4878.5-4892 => 0.088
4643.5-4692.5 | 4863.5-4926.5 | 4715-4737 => 0.011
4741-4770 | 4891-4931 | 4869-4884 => 0.053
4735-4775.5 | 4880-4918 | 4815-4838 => 0.061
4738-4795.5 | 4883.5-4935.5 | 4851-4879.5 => 0.042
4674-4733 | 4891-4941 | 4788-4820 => 0.129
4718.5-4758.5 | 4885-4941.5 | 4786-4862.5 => 0.092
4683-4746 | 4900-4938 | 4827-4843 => 0.107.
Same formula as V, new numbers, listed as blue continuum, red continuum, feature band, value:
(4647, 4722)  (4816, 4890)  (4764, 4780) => 3.2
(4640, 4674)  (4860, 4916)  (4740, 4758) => 1.0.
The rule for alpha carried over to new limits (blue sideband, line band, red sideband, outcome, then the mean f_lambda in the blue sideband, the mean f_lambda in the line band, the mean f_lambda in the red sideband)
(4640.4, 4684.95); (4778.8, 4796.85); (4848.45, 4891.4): 3.09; 21.6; 17.4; 20.7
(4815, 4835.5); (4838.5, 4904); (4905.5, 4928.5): 0.61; 19.8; 21.1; 22.8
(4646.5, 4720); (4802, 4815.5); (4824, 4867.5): 0.22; 21.5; 20.4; 20.5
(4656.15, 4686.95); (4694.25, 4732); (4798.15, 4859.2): -1.26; 21.4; 21.8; 20.2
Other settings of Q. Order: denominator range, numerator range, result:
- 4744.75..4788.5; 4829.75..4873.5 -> 1.11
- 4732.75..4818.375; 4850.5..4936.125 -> 1.15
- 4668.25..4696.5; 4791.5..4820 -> 0.95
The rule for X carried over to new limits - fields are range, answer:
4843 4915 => 21.6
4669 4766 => 20.9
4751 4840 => 18.9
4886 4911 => 22.5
